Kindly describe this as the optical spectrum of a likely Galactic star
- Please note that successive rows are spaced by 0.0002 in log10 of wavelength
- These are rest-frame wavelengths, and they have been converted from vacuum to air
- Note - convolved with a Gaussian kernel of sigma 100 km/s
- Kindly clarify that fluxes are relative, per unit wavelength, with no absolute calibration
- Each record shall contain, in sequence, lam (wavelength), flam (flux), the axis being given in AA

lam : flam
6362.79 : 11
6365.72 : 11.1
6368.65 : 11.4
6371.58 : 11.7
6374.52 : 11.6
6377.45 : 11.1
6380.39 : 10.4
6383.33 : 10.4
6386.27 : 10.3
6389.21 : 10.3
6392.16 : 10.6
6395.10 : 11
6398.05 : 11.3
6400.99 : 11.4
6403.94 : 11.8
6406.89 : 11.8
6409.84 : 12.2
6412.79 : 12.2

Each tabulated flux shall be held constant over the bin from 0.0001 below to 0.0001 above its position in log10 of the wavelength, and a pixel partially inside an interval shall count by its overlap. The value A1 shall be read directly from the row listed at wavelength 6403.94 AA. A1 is 11.8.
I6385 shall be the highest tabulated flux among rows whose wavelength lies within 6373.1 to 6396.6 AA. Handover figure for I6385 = 11.6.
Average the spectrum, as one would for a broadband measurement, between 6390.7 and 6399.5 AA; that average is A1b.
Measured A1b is 11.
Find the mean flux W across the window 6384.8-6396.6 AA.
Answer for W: 10.5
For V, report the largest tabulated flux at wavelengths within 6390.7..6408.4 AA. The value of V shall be 11.8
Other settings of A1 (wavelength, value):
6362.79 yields 11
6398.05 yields 11.3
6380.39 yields 10.4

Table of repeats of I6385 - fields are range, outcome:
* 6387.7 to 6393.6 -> 10.6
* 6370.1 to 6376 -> 11.7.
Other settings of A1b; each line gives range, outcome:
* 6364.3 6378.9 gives 11.4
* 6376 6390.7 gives 10.5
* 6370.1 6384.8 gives 11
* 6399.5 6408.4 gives 11.7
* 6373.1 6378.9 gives 11.4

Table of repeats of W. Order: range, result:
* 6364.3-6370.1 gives 11.3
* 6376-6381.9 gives 10.7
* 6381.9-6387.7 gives 10.4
